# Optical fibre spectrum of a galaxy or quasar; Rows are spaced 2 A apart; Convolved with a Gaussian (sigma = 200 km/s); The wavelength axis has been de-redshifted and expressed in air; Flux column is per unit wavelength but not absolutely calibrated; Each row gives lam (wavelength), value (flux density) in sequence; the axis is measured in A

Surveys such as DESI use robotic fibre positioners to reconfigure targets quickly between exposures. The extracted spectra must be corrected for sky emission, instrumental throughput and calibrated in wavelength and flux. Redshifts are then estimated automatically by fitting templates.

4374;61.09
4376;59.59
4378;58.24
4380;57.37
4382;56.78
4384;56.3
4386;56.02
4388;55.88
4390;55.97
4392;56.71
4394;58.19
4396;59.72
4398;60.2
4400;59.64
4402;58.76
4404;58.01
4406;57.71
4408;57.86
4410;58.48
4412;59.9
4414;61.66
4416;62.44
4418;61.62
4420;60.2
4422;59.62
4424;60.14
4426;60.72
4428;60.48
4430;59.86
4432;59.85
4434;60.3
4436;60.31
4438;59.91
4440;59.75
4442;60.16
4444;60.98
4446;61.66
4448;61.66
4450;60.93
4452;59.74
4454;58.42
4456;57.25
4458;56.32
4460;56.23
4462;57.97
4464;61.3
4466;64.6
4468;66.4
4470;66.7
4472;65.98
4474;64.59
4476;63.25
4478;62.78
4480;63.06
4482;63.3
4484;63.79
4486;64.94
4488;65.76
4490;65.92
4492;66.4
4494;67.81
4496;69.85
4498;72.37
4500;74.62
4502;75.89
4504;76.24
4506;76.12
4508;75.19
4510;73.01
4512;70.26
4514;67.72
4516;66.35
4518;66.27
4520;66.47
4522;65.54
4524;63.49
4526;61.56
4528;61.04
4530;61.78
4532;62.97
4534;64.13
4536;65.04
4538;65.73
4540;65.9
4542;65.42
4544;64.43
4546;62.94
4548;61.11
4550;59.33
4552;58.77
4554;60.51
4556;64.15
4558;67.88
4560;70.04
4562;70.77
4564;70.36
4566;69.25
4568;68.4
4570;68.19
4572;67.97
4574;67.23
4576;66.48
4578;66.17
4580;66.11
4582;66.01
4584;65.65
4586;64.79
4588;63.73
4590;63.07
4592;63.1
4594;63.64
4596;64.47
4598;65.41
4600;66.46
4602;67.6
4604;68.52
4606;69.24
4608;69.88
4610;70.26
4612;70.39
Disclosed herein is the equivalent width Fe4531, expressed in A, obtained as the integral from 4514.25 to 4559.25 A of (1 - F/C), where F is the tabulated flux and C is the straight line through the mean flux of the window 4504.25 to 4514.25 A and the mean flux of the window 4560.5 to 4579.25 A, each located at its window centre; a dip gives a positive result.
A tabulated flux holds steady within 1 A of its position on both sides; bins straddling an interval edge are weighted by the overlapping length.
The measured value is 4.54 A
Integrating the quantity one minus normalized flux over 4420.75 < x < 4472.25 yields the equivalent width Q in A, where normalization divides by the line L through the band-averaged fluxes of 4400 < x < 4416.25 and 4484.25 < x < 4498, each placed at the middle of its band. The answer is 1.8 A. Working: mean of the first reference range 59.2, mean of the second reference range 67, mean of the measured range 60.6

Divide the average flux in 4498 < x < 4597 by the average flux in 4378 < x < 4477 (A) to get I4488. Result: 1.11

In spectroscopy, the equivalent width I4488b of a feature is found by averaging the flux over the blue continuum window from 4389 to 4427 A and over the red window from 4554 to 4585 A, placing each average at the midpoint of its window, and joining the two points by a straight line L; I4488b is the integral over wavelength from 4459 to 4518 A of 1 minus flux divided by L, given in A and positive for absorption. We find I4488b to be -3.5 A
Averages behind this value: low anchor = 59.3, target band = 67.2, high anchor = 67.4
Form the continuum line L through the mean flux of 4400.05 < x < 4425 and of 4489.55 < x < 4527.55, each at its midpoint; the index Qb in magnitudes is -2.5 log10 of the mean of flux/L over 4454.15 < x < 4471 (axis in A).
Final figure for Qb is 0.07 mag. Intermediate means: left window 59.7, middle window 60.7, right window 69.5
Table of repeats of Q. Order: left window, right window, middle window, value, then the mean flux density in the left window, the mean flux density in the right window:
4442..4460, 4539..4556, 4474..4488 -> -0.78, 59.5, 62.4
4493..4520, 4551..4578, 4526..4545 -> 1.44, 71.5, 66.9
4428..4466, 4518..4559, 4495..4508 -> -2.58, 59.7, 63.5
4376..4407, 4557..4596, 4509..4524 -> -0.90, 57.8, 66.7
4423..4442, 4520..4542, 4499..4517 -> -2.80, 60.1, 63.9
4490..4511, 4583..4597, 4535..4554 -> 1.47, 72.4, 64.1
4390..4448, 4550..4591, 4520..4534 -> 0.26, 59.8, 66.1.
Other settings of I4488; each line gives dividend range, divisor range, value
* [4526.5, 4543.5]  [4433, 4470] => 1.06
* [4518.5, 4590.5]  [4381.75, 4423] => 1.11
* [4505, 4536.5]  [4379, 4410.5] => 1.16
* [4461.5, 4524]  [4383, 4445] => 1.14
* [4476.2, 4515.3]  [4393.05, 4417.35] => 1.16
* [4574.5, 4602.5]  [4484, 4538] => 0.96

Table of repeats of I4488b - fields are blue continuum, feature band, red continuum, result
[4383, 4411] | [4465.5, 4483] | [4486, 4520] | 0.63 A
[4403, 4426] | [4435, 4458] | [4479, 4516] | 1.31 A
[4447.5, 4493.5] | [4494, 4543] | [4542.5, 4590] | -3.04 A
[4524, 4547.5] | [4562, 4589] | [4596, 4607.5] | -0.52 A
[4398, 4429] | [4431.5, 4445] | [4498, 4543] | 0.33 A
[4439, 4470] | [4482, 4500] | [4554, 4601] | -1.48 A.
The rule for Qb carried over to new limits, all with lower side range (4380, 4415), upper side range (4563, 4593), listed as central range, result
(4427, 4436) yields -0.01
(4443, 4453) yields -0.01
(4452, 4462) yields 0.06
